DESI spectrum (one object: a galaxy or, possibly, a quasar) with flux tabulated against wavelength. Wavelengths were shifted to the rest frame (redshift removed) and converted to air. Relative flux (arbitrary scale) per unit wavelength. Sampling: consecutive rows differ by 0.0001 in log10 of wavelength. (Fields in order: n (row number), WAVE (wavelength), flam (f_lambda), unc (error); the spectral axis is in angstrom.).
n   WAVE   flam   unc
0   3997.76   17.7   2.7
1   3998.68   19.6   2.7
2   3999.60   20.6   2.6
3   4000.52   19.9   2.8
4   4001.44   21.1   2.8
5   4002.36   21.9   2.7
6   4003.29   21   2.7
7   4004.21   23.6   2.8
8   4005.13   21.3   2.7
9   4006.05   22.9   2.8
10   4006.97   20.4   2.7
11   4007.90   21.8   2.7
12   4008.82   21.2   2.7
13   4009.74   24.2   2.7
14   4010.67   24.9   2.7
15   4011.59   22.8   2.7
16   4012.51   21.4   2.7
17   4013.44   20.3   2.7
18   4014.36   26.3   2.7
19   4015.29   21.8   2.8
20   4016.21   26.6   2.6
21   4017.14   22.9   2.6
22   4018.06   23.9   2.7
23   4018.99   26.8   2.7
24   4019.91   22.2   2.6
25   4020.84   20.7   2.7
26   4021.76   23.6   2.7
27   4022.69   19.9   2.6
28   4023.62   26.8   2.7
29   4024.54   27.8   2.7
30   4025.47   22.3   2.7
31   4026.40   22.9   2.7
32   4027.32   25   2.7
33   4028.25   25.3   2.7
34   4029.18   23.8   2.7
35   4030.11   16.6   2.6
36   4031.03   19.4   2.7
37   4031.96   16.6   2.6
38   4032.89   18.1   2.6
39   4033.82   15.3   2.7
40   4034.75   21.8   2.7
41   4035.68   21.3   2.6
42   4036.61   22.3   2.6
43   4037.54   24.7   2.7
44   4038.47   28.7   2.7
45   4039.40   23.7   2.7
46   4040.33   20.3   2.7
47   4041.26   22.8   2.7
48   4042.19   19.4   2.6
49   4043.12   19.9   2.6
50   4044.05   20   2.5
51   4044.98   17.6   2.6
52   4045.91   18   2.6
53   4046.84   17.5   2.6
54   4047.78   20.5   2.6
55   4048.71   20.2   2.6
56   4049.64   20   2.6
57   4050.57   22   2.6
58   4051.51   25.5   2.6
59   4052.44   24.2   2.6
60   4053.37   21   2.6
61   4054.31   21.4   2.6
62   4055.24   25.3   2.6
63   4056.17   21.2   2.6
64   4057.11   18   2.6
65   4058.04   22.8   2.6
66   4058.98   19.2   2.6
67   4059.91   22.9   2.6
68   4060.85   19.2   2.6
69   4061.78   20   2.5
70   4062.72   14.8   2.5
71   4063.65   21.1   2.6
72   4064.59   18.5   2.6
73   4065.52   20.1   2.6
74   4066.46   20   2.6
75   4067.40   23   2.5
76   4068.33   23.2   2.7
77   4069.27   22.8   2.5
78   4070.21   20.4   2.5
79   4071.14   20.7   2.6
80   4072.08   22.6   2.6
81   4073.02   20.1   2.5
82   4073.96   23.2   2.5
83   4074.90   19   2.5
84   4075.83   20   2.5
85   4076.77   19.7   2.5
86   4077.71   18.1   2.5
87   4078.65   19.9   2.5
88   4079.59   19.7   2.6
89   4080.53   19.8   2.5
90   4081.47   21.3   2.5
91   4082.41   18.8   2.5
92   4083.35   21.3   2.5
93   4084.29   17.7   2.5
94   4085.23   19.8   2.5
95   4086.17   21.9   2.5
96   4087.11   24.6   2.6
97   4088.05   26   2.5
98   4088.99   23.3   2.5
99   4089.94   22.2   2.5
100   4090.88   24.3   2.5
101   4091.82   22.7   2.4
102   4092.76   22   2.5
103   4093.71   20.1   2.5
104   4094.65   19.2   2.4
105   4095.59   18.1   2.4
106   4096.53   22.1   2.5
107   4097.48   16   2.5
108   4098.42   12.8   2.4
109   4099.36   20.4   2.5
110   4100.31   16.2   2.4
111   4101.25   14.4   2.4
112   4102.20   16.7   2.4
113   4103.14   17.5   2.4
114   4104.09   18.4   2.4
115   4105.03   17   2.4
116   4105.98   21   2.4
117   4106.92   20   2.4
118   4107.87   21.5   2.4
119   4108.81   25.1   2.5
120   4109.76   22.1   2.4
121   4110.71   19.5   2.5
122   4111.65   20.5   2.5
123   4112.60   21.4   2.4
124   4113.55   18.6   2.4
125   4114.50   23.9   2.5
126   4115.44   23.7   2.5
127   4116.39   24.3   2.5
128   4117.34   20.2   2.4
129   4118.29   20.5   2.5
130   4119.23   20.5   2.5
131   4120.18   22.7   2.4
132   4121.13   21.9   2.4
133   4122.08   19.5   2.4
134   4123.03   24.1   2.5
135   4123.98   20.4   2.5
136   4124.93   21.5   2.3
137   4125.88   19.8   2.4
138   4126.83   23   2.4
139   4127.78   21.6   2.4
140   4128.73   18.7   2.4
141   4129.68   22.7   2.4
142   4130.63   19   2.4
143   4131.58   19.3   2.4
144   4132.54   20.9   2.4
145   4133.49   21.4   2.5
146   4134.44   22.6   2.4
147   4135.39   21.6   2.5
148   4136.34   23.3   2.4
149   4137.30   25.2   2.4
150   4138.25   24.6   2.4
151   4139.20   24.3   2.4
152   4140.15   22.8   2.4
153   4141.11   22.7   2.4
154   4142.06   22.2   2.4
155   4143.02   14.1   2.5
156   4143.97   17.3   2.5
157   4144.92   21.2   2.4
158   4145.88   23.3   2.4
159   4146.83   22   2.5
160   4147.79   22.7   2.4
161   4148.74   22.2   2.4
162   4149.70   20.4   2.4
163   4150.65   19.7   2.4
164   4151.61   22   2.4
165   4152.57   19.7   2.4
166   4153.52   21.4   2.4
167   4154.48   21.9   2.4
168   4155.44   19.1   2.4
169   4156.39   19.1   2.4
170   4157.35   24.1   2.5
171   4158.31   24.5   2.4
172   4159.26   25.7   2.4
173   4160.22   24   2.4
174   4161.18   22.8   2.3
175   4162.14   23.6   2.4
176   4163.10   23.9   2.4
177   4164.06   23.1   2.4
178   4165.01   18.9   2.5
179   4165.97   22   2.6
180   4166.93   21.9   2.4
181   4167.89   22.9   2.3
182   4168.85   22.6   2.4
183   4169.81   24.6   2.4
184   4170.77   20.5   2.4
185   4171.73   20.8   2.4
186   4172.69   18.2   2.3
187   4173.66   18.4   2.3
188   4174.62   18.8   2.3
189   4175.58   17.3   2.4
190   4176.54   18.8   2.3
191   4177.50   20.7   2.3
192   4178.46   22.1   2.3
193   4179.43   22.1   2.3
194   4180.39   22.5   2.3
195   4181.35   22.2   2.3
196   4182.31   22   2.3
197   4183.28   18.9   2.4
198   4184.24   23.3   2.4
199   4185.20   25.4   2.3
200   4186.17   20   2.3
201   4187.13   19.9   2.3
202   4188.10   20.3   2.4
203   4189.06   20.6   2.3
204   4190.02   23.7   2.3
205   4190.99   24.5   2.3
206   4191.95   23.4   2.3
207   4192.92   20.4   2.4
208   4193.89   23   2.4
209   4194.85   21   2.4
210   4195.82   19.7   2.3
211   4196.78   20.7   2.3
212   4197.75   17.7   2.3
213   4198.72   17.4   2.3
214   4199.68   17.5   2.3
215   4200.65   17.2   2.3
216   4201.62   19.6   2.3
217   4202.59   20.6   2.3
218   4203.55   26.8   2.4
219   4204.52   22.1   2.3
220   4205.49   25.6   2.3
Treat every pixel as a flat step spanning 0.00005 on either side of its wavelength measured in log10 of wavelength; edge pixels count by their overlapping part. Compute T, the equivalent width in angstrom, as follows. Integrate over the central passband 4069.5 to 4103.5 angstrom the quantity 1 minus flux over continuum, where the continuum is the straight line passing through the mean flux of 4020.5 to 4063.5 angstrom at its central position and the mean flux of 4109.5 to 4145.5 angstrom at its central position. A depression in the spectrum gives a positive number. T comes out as 2.0 angstrom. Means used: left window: 21.3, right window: 21.4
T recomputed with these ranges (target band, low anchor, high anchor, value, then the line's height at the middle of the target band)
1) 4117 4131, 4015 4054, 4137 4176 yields 0.4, 21.7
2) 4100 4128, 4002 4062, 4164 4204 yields 1.0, 21.4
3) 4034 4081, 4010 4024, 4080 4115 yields 1.9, 21.8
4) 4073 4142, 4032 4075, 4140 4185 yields 1.0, 21.2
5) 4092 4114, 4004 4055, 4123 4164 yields 2.7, 21.9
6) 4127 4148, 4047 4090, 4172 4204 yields -0.7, 20.8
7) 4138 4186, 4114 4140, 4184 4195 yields 1.0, 22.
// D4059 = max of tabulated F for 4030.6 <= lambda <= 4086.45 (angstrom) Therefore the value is 28.7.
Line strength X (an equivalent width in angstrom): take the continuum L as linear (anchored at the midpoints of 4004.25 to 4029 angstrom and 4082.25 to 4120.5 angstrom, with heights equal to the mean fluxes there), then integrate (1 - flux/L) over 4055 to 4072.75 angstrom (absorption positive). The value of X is 0.8 angstrom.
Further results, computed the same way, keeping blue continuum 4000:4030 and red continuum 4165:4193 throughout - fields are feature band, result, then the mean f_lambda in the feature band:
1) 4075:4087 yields 1.3 angstrom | 20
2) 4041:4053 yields 1.1 angstrom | 20.6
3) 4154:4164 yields -0.6 angstrom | 22.9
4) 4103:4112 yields 0.7 angstrom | 20.4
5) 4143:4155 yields 0.4 angstrom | 20.9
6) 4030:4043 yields 1.1 angstrom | 20.9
